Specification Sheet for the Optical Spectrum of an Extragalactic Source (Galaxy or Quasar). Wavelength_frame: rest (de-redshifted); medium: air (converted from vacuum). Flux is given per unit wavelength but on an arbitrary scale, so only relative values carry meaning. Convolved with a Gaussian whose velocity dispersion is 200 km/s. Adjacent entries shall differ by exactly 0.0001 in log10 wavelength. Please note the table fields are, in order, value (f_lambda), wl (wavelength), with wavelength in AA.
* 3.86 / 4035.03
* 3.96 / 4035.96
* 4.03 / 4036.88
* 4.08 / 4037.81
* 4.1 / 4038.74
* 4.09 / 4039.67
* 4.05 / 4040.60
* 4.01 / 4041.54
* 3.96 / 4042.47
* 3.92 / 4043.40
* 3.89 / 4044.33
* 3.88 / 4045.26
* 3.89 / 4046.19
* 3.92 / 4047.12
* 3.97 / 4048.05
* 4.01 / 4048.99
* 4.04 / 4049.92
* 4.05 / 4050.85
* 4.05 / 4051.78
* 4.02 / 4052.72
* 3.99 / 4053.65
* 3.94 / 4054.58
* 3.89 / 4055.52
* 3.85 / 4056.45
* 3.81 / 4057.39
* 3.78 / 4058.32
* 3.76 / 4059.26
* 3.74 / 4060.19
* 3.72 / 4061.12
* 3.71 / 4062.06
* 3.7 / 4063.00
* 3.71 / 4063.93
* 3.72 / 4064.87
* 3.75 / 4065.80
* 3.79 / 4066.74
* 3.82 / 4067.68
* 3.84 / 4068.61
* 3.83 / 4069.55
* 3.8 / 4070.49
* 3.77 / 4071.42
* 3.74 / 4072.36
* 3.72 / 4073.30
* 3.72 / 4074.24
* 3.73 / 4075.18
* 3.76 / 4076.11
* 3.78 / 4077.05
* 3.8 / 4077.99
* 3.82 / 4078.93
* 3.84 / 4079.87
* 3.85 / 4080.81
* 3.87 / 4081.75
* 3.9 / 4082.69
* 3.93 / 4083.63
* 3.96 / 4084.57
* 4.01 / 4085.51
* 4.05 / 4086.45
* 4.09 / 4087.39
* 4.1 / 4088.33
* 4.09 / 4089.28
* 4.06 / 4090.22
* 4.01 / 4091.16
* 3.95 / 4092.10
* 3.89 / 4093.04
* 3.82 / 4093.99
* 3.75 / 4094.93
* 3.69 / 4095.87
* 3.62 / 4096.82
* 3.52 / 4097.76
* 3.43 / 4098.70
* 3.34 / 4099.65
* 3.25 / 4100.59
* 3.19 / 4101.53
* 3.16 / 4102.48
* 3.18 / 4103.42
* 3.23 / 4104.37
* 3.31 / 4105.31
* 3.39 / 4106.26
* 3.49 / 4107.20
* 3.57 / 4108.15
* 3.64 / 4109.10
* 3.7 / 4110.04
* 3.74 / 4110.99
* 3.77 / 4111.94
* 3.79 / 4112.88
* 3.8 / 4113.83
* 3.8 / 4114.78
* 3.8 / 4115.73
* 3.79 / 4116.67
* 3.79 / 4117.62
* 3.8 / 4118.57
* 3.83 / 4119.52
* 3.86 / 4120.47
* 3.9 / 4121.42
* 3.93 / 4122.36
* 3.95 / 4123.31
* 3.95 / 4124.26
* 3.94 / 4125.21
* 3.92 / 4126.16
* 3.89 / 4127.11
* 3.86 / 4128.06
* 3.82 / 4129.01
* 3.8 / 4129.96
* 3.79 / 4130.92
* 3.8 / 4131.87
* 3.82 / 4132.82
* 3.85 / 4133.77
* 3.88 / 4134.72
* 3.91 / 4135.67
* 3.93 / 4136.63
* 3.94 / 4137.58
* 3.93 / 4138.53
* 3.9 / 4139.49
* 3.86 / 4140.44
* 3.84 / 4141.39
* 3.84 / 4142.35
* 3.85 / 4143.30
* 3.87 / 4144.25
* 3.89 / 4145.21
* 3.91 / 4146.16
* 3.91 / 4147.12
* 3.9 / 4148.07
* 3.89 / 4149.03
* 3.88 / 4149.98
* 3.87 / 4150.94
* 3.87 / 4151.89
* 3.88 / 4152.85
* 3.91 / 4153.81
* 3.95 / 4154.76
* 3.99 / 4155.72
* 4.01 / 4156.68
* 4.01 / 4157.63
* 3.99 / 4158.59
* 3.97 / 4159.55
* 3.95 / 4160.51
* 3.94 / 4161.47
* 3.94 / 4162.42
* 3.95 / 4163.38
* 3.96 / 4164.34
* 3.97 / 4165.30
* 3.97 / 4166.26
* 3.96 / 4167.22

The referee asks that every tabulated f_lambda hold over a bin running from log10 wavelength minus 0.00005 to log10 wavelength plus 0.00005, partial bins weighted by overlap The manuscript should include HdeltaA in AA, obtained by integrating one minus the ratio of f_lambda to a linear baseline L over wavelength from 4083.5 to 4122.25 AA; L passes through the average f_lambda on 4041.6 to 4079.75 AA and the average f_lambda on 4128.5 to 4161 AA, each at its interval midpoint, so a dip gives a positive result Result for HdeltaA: 1.59 AA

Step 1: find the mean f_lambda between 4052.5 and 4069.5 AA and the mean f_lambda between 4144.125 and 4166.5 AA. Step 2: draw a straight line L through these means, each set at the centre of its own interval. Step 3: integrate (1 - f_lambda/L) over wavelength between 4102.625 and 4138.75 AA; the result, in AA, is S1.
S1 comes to 1.18 AA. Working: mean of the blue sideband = 3.81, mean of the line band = 3.76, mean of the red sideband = 3.93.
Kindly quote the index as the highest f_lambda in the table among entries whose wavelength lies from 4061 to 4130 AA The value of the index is 4.1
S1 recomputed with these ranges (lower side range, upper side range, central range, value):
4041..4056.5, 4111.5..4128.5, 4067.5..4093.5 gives 0.2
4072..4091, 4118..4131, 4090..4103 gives 0.9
